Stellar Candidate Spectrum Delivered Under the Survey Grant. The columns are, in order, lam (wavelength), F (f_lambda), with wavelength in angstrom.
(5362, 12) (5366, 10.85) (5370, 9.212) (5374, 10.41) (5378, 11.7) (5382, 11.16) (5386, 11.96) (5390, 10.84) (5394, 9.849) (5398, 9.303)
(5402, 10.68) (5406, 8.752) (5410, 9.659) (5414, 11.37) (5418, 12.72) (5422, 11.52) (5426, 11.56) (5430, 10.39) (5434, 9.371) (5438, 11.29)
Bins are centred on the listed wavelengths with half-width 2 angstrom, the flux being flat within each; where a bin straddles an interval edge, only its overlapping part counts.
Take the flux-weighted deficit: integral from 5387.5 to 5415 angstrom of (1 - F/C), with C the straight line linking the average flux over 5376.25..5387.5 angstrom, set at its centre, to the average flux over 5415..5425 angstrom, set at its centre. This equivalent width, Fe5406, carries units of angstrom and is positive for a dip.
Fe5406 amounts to 4.1 angstrom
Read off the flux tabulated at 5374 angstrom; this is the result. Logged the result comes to 10.41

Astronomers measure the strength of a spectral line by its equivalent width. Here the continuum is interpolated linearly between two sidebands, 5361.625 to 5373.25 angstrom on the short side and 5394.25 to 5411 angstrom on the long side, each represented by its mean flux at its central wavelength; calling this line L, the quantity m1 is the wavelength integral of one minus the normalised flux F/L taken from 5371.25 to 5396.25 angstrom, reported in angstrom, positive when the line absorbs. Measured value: -2.1 angstrom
